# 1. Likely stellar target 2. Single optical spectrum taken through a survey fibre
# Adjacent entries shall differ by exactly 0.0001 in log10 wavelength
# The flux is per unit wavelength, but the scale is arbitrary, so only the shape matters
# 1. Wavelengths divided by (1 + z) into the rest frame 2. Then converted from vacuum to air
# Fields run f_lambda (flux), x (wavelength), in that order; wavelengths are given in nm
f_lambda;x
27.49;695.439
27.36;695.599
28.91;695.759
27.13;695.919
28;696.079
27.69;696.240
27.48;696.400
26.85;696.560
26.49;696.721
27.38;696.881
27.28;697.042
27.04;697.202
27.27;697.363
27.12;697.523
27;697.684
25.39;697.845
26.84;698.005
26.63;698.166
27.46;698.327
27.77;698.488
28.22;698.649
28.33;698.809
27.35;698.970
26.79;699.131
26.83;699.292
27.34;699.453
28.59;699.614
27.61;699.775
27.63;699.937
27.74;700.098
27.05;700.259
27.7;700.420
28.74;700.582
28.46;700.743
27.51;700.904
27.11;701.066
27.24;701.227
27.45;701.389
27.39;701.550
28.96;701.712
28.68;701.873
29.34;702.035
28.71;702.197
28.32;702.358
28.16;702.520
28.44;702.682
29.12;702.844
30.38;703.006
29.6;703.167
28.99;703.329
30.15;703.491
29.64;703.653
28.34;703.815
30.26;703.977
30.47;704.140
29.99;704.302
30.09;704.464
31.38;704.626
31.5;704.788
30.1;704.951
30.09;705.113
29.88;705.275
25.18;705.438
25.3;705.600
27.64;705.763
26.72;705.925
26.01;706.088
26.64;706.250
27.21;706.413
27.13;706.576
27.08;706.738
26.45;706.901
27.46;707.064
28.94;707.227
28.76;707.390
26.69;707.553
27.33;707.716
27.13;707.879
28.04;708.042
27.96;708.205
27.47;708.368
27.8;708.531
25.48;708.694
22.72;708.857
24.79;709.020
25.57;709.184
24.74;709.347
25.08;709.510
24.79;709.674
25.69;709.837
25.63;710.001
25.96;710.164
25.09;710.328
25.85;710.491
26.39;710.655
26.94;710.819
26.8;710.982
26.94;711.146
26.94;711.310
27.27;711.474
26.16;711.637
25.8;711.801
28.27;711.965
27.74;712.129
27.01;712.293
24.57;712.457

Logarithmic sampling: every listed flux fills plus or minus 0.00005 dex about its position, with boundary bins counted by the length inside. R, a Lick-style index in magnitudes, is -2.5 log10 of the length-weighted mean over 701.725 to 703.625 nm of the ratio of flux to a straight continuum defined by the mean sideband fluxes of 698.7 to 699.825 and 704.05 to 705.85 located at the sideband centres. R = -0.020 mag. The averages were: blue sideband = 27.6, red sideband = 29.2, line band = 29.1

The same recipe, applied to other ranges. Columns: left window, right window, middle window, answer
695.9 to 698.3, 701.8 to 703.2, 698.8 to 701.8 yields 0.02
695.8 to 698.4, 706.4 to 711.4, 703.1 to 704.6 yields -0.12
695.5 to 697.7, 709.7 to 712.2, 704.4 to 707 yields -0.05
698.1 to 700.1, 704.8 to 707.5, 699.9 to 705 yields -0.05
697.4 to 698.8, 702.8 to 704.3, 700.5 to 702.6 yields 0.02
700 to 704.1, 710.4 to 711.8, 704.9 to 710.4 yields 0.03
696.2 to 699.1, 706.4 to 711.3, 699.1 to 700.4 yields -0.02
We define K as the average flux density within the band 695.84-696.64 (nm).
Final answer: 27.4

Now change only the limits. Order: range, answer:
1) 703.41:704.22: 29.7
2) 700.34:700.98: 28.1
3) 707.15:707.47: 28.8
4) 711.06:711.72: 26.8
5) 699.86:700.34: 27.5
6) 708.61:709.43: 24.7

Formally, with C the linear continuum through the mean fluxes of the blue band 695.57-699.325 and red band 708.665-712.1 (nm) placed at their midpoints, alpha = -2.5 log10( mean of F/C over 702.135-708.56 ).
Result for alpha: -0.08 mag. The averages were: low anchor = 27.3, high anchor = 25.9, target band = 28.4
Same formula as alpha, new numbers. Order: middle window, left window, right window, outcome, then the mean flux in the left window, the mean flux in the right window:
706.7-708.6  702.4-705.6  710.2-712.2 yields 0.017 mag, 29.4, 26.7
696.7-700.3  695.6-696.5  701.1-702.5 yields 0.027 mag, 27.8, 28.2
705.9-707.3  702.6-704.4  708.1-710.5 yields 0.017 mag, 29.6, 25.7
